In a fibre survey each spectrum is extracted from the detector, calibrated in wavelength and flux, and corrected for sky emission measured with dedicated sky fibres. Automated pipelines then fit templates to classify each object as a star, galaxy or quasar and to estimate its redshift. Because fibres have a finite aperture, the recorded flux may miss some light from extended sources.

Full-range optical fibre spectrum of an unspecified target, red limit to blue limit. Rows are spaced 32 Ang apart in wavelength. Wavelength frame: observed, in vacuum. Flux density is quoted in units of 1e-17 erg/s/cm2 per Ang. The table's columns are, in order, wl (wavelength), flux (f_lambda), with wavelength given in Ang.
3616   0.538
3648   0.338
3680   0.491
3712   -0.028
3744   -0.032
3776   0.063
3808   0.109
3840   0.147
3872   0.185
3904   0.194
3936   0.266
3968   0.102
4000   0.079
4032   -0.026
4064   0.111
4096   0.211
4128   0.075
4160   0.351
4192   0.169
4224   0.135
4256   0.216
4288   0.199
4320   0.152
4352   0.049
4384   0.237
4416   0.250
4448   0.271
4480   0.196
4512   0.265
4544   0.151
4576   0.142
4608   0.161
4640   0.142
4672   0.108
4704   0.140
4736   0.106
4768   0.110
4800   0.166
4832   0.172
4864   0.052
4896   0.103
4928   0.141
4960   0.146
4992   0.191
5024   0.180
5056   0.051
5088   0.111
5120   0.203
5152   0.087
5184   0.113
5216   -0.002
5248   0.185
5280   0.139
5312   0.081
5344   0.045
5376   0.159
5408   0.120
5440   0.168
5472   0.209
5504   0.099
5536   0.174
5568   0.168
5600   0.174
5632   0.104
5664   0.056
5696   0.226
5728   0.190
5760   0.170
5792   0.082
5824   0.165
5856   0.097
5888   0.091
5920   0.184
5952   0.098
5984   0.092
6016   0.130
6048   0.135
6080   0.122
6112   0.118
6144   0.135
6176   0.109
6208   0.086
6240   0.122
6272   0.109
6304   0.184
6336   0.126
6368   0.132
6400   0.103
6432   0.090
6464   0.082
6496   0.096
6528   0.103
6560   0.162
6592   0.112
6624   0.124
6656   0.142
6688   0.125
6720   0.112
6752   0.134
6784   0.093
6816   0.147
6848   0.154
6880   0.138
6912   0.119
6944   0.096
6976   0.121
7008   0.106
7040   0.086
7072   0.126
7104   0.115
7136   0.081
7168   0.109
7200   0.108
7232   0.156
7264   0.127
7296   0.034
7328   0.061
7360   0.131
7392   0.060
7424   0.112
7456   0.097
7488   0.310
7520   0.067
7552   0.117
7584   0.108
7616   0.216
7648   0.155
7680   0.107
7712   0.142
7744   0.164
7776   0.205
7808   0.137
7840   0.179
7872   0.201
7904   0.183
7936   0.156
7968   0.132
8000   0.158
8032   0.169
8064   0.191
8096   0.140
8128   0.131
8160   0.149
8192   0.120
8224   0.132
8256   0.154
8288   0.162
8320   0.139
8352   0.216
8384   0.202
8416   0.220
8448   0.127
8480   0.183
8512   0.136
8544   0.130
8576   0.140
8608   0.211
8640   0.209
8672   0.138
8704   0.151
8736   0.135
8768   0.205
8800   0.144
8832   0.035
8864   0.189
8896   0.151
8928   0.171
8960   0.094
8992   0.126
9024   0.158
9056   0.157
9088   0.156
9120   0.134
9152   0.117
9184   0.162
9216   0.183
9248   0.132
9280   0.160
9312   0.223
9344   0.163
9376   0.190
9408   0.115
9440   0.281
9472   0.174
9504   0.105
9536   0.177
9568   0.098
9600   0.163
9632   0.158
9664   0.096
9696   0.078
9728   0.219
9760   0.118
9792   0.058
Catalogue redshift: 1.01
